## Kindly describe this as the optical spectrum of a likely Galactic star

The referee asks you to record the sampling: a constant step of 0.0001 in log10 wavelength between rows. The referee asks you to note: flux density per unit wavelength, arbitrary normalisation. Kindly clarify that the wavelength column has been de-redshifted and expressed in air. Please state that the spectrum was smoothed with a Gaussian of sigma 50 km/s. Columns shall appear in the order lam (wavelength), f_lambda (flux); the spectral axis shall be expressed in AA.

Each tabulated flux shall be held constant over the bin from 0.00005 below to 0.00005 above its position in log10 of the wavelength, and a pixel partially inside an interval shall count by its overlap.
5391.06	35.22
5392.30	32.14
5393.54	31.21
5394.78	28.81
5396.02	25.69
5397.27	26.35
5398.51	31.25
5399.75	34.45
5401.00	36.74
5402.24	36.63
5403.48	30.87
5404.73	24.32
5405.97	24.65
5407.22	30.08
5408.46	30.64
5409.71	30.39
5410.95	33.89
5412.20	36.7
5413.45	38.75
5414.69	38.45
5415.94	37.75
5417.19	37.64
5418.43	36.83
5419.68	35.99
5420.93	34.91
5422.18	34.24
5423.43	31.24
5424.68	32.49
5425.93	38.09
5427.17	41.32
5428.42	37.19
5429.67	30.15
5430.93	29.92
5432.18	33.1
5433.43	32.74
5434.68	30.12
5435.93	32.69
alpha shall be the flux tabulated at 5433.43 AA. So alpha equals 32.74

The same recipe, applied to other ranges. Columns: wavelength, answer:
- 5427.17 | 41.32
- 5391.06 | 35.22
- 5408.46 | 30.64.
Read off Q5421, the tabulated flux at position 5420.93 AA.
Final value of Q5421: 34.91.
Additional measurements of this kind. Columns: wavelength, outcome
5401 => 36.74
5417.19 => 37.64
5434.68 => 30.12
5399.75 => 34.45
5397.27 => 26.35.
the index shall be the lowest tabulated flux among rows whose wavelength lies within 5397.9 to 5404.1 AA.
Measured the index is 30.87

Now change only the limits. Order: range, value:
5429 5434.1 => 29.92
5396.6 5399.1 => 26.35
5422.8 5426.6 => 31.24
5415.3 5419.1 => 36.83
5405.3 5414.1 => 24.65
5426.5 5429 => 37.19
